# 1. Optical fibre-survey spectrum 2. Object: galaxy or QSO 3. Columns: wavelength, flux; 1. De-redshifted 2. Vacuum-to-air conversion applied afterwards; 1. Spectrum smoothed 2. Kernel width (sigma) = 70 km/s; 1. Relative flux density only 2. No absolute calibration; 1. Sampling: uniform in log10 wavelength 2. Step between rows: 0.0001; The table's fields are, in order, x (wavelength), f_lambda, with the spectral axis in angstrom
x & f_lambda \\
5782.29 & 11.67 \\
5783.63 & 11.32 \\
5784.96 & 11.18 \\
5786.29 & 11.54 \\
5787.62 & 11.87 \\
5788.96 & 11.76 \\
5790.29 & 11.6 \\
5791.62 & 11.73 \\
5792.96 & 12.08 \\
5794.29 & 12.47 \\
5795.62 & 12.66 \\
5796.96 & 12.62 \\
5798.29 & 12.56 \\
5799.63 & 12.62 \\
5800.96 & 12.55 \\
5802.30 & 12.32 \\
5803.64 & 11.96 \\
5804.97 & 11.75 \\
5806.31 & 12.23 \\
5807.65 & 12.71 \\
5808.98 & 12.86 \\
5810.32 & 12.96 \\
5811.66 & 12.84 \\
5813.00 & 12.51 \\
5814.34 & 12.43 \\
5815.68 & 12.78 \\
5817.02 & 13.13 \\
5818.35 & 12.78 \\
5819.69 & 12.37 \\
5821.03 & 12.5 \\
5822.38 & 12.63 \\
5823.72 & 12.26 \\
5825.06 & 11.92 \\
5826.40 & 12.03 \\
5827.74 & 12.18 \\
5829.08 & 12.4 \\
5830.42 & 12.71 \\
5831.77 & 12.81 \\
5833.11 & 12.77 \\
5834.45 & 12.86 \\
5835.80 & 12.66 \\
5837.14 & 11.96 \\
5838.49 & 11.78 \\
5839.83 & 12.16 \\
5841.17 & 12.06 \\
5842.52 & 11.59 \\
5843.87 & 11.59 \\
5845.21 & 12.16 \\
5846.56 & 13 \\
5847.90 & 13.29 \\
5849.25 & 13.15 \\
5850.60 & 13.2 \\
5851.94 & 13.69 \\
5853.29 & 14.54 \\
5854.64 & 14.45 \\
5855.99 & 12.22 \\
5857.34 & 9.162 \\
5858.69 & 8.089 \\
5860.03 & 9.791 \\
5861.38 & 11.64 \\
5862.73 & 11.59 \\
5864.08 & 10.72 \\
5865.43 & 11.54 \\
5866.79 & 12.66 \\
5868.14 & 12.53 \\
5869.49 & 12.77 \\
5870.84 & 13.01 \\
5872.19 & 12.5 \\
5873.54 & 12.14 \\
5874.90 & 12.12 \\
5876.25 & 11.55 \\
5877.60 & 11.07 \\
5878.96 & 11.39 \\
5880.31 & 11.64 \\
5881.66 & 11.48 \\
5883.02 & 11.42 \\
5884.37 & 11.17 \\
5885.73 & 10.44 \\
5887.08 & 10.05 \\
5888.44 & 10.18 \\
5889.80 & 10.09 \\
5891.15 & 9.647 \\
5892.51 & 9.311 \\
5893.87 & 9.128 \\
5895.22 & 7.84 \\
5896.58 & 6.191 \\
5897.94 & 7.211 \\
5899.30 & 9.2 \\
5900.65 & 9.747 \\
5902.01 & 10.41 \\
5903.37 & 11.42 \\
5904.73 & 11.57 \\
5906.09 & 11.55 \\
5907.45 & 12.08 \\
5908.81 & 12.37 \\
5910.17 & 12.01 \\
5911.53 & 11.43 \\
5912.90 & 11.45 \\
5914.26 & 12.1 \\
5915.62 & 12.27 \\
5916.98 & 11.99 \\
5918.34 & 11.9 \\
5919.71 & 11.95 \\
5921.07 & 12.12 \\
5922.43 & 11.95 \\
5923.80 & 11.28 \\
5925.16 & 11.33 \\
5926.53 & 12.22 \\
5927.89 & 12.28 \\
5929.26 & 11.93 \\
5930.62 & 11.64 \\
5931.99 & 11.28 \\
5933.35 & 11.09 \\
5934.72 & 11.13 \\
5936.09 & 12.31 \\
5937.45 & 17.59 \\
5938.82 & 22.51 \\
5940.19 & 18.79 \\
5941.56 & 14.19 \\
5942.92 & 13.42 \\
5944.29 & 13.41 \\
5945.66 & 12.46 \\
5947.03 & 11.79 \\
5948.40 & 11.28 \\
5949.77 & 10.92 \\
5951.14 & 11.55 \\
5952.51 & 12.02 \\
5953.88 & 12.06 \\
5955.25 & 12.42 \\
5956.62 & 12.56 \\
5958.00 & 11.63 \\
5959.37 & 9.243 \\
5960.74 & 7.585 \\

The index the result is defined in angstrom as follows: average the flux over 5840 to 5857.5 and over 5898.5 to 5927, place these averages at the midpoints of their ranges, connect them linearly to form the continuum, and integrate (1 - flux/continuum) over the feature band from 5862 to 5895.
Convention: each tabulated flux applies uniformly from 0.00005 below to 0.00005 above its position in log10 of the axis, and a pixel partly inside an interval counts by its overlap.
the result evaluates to 2.60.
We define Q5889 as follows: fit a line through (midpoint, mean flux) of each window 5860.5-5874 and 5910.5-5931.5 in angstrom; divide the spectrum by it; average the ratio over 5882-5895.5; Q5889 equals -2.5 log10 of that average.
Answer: 0.19 mag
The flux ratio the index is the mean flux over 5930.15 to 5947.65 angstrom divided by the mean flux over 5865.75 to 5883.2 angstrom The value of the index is 1.16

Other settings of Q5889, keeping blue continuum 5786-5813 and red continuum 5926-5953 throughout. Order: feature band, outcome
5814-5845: 0.01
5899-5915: 0.15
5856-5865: 0.22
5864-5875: 0.04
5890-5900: 0.46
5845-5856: -0.06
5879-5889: 0.17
